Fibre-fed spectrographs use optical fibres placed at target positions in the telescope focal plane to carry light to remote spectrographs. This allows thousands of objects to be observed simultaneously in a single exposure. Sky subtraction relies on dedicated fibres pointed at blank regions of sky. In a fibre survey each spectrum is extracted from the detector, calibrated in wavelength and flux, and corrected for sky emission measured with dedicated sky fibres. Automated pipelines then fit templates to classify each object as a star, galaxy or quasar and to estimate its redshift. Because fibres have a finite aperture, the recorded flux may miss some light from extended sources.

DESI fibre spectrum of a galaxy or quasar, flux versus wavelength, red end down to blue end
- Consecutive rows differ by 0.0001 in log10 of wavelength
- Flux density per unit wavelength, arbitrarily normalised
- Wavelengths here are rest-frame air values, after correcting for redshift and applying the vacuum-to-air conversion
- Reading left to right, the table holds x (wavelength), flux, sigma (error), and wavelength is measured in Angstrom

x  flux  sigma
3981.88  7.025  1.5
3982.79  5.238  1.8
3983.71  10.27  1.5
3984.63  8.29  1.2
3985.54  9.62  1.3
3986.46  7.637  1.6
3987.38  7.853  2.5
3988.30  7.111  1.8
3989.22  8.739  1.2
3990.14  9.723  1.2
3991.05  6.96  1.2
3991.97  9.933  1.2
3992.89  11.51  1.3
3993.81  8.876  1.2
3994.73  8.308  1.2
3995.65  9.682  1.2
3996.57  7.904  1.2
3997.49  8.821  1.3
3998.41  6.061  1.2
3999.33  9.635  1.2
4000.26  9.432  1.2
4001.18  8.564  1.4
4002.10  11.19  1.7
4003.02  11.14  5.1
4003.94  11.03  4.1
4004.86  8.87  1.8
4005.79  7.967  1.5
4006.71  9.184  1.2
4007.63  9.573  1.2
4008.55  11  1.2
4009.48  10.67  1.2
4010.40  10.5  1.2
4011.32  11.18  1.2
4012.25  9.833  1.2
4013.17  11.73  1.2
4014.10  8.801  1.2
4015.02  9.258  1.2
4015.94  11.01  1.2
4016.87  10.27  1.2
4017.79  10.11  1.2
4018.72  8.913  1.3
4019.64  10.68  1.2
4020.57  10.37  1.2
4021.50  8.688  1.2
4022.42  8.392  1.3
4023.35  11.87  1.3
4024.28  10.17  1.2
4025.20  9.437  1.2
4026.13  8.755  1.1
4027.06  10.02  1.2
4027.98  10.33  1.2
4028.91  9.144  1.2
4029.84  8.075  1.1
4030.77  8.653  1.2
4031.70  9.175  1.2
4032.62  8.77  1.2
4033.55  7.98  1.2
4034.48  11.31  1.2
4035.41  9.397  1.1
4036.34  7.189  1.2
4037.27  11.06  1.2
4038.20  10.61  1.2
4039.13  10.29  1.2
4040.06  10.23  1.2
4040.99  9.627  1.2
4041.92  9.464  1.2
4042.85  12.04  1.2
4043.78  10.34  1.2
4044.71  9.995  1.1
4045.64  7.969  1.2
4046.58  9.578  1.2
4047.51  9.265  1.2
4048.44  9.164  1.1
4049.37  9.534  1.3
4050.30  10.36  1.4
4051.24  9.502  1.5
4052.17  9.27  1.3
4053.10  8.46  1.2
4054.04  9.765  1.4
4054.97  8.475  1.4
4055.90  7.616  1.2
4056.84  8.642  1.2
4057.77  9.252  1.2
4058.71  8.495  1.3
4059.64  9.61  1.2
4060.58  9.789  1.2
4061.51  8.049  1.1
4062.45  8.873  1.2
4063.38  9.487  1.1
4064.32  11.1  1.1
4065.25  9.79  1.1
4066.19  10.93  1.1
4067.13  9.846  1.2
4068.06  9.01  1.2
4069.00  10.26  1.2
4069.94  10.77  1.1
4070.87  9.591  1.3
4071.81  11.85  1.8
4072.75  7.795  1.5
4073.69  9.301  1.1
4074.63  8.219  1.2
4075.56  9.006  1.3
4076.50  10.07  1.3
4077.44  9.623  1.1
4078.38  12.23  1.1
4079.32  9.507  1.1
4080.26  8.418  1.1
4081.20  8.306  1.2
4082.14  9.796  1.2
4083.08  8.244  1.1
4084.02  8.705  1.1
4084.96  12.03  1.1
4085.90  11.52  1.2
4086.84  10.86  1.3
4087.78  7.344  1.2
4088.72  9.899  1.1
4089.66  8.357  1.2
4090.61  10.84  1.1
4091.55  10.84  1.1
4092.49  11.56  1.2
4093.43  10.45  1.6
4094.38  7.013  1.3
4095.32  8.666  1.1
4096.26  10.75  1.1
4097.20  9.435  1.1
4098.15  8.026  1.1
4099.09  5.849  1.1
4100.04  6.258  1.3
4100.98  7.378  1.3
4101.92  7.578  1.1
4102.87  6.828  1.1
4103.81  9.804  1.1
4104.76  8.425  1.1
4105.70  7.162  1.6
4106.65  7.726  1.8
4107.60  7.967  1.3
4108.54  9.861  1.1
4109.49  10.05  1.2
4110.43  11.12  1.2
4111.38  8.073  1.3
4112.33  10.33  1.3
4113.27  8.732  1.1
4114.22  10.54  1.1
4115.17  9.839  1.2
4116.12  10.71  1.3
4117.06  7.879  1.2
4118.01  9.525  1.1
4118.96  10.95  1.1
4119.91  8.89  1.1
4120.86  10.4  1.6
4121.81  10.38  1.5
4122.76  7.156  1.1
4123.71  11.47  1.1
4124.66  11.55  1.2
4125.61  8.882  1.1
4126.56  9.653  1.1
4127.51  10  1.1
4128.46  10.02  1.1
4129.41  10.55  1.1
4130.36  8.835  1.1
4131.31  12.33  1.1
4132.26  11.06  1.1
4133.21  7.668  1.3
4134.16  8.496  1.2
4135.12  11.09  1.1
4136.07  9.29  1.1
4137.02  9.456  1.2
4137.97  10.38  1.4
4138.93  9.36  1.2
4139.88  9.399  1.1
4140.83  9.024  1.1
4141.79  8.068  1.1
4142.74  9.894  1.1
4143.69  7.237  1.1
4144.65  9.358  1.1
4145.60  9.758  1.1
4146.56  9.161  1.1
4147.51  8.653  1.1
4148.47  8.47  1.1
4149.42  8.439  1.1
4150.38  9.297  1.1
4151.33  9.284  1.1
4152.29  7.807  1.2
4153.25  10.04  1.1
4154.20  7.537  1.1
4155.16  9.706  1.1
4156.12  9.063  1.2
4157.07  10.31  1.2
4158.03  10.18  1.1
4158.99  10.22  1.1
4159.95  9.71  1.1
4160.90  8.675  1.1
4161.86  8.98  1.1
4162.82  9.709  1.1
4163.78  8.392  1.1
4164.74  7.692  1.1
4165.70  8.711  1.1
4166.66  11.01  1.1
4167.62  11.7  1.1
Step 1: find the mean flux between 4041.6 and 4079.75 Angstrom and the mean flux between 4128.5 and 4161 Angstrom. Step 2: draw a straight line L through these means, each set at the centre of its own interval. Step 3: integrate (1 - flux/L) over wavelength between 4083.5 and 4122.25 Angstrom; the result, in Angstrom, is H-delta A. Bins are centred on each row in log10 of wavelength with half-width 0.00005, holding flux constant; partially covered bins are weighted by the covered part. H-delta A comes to 0.9 Angstrom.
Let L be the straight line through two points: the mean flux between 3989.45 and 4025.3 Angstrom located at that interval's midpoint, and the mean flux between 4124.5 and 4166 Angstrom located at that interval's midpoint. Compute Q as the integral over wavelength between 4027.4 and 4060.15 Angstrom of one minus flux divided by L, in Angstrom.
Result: 0.7 Angstrom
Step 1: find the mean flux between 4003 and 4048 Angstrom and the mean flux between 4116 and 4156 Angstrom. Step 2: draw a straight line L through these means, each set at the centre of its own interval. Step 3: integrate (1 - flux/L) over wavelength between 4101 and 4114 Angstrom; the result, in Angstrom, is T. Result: 1.1 Angstrom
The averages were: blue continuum 9.78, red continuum 9.44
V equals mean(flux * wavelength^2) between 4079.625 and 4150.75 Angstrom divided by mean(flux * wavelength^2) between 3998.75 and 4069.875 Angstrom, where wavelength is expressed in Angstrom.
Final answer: 1.00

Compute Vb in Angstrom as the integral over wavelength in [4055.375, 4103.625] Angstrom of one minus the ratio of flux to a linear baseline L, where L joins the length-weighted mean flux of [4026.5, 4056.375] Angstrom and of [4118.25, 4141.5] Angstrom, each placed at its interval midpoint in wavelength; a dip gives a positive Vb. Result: 1.6 Angstrom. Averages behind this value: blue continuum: 9.46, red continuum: 9.82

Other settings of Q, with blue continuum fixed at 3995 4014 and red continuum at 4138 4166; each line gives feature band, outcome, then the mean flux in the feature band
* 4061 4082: -0.56 Angstrom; 9.64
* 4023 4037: 0.30 Angstrom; 9.35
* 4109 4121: -0.71 Angstrom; 9.75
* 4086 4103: 0.78 Angstrom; 8.87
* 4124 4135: -0.99 Angstrom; 9.98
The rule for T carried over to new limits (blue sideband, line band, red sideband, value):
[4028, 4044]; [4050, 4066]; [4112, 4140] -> 0.7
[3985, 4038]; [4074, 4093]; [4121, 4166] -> -0.7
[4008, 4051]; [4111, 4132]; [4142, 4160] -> -1.3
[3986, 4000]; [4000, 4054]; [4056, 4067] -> -4.6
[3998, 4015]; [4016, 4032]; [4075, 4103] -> 0.1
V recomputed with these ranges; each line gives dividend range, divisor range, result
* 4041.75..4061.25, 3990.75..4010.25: 1.02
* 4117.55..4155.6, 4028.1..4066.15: 1.05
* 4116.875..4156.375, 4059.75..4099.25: 1.01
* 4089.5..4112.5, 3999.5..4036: 0.94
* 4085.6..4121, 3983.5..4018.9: 1.02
